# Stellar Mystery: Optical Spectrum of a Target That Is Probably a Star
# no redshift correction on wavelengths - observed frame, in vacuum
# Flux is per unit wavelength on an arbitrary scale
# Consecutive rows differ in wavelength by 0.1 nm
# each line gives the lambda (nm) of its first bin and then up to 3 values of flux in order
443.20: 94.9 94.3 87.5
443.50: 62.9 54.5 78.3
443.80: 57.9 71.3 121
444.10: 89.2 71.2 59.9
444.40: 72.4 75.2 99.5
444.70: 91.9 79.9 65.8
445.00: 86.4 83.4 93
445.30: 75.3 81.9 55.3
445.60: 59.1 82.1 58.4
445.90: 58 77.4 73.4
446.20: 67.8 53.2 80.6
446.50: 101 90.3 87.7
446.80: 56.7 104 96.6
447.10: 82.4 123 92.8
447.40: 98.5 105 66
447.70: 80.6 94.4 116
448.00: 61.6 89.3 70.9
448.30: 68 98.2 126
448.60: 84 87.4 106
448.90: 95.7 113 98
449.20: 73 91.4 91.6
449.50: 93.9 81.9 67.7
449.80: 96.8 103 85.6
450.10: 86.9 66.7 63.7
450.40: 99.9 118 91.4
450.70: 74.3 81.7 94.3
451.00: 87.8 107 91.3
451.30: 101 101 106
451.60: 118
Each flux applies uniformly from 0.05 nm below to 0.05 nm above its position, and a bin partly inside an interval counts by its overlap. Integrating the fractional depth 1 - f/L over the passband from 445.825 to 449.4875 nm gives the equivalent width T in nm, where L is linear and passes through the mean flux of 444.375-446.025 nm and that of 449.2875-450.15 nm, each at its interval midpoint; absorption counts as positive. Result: -0.20 nm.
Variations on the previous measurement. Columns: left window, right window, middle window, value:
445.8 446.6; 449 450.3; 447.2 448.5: -0.17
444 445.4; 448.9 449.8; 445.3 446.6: 0.19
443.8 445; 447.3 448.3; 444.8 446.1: 0.14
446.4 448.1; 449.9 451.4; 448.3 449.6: -0.06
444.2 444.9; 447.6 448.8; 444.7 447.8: 0.08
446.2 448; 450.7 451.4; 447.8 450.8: 0.05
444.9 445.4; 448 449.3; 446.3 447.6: -0.05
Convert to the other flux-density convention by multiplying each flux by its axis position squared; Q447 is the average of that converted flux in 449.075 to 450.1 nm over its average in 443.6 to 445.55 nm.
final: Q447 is 1.1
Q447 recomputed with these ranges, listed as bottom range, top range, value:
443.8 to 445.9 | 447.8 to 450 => 1.19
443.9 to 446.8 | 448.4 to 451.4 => 1.21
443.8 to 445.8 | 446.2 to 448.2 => 1.12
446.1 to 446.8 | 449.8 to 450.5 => 1.14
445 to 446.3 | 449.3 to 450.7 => 1.25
